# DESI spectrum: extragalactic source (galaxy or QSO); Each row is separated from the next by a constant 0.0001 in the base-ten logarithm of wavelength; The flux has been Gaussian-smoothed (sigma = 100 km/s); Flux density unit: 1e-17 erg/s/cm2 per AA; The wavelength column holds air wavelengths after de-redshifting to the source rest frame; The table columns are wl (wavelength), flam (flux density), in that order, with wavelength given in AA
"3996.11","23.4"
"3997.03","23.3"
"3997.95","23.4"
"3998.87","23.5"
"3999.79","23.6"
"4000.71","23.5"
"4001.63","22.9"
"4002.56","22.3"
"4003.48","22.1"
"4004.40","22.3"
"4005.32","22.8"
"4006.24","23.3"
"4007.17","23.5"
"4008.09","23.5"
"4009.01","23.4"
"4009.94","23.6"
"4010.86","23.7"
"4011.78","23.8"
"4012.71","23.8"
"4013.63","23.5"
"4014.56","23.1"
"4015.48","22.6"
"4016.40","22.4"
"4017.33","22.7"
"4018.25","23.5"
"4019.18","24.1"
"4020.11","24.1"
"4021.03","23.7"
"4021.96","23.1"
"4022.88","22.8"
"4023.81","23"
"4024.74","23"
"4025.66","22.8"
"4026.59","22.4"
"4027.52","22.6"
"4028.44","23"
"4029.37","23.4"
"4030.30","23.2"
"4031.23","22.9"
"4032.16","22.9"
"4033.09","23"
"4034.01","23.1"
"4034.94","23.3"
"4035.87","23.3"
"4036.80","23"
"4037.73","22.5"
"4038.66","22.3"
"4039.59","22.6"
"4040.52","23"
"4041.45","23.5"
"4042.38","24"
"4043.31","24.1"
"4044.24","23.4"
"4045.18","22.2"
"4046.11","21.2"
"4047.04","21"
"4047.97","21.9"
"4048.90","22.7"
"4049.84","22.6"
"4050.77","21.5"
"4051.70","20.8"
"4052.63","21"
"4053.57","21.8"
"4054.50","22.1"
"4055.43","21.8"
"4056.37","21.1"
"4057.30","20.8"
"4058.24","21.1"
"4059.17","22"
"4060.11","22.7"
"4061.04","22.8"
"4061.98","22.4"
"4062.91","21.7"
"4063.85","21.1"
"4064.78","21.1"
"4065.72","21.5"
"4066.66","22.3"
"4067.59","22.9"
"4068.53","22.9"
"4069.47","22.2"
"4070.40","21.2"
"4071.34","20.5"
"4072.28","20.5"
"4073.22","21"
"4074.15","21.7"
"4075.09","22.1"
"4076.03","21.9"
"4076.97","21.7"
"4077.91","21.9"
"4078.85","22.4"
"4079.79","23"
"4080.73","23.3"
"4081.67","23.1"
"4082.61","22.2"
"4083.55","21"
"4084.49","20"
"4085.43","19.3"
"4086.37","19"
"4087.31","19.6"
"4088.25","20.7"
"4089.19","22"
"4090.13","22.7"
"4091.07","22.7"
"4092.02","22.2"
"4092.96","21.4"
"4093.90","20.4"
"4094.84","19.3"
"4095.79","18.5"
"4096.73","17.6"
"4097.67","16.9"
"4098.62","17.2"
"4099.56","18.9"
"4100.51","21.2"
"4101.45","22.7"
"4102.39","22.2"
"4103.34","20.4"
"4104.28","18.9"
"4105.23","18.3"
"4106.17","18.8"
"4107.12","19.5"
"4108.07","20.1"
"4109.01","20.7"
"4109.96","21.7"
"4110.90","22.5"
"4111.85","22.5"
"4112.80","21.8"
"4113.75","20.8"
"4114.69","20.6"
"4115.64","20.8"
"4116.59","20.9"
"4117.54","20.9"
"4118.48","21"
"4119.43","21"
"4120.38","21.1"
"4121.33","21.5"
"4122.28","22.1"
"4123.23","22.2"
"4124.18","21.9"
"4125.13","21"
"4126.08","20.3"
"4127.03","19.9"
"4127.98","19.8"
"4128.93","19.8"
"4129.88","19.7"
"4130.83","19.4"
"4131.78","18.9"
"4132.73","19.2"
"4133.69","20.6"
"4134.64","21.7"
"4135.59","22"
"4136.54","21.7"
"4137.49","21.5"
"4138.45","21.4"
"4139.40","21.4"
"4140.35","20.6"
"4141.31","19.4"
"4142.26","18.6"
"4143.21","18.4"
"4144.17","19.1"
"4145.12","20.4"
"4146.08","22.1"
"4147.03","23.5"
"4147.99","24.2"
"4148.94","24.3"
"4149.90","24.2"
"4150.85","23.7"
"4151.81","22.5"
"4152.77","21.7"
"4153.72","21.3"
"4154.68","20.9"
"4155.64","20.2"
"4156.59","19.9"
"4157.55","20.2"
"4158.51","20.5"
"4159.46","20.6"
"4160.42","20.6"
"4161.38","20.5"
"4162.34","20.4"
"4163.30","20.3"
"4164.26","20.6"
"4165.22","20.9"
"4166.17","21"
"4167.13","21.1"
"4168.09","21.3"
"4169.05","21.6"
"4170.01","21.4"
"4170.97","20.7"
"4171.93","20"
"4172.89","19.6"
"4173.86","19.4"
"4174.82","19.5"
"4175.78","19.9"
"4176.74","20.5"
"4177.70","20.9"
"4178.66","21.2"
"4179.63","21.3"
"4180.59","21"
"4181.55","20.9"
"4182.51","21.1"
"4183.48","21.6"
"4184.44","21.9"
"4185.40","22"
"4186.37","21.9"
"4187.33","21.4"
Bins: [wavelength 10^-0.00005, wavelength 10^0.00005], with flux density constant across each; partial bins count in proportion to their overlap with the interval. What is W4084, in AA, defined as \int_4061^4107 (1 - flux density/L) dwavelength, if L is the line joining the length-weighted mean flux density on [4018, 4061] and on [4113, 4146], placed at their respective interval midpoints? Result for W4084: 1.4 AA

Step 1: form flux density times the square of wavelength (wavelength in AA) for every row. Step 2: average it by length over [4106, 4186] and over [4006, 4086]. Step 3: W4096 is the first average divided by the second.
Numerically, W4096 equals 0.98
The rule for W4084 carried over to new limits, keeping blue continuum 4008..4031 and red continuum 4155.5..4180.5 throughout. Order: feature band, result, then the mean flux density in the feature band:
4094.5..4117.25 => 1.6 AA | 20.1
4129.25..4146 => 0.7 AA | 20.3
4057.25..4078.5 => 0.6 AA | 21.8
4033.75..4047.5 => 0.0 AA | 22.8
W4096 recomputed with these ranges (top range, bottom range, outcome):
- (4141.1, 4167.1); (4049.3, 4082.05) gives 1.01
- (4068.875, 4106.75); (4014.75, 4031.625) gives 0.93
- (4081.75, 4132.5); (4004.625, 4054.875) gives 0.93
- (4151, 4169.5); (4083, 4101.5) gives 1.07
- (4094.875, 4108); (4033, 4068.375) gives 0.89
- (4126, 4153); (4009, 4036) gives 0.96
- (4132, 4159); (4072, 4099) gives 1.05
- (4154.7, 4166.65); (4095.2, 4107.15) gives 1.09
